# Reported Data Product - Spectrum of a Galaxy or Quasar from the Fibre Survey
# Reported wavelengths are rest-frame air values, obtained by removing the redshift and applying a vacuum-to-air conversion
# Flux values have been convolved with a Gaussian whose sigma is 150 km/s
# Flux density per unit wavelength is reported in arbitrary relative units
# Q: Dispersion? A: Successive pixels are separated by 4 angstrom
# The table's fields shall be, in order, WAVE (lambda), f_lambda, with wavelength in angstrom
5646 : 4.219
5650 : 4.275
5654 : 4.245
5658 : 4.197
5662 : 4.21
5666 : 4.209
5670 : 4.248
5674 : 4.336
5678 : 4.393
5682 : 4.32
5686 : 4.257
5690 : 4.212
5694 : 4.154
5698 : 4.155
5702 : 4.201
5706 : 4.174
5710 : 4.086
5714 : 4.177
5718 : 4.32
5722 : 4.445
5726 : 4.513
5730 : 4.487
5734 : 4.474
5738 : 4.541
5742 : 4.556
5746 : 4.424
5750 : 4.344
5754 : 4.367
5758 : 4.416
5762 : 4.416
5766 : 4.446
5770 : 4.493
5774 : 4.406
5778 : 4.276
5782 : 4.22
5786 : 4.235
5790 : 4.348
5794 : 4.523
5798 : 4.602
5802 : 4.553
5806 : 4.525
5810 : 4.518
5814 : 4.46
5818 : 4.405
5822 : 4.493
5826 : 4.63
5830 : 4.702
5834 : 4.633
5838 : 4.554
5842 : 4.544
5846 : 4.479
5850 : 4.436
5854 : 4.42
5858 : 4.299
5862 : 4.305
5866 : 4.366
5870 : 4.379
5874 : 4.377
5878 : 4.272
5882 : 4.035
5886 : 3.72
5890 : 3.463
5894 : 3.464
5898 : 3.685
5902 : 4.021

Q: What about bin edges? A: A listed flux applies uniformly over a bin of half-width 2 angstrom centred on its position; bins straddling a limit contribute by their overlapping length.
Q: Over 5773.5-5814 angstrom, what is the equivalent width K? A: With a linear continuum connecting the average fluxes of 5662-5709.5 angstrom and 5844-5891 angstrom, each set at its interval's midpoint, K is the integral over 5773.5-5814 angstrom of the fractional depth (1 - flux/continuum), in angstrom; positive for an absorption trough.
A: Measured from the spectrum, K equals -1.8 angstrom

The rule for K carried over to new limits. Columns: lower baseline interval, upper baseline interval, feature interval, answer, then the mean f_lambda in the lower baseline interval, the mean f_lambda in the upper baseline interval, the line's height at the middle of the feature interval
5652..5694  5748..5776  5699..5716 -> 0.6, 4.26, 4.41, 4.32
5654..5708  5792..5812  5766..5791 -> 0.8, 4.24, 4.54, 4.48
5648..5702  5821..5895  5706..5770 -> -2.0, 4.25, 4.3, 4.26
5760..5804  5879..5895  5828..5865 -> -4.6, 4.41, 3.72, 3.99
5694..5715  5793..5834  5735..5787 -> -0.5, 4.16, 4.55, 4.36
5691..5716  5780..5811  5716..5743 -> -1.5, 4.16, 4.44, 4.24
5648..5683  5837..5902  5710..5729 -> -0.4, 4.27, 4.16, 4.24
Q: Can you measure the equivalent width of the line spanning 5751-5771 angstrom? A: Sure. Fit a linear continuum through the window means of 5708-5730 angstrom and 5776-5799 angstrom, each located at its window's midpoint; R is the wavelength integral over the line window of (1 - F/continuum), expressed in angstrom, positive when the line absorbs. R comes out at -0.3 angstrom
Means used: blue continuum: 4.32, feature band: 4.42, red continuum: 4.36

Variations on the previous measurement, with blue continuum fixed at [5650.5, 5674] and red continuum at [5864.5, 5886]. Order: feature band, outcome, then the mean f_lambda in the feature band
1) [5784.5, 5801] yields -0.8 angstrom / 4.44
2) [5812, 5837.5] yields -1.9 angstrom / 4.55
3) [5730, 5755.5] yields -1.3 angstrom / 4.46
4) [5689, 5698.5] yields 0.1 angstrom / 4.17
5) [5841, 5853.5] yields -0.7 angstrom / 4.47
